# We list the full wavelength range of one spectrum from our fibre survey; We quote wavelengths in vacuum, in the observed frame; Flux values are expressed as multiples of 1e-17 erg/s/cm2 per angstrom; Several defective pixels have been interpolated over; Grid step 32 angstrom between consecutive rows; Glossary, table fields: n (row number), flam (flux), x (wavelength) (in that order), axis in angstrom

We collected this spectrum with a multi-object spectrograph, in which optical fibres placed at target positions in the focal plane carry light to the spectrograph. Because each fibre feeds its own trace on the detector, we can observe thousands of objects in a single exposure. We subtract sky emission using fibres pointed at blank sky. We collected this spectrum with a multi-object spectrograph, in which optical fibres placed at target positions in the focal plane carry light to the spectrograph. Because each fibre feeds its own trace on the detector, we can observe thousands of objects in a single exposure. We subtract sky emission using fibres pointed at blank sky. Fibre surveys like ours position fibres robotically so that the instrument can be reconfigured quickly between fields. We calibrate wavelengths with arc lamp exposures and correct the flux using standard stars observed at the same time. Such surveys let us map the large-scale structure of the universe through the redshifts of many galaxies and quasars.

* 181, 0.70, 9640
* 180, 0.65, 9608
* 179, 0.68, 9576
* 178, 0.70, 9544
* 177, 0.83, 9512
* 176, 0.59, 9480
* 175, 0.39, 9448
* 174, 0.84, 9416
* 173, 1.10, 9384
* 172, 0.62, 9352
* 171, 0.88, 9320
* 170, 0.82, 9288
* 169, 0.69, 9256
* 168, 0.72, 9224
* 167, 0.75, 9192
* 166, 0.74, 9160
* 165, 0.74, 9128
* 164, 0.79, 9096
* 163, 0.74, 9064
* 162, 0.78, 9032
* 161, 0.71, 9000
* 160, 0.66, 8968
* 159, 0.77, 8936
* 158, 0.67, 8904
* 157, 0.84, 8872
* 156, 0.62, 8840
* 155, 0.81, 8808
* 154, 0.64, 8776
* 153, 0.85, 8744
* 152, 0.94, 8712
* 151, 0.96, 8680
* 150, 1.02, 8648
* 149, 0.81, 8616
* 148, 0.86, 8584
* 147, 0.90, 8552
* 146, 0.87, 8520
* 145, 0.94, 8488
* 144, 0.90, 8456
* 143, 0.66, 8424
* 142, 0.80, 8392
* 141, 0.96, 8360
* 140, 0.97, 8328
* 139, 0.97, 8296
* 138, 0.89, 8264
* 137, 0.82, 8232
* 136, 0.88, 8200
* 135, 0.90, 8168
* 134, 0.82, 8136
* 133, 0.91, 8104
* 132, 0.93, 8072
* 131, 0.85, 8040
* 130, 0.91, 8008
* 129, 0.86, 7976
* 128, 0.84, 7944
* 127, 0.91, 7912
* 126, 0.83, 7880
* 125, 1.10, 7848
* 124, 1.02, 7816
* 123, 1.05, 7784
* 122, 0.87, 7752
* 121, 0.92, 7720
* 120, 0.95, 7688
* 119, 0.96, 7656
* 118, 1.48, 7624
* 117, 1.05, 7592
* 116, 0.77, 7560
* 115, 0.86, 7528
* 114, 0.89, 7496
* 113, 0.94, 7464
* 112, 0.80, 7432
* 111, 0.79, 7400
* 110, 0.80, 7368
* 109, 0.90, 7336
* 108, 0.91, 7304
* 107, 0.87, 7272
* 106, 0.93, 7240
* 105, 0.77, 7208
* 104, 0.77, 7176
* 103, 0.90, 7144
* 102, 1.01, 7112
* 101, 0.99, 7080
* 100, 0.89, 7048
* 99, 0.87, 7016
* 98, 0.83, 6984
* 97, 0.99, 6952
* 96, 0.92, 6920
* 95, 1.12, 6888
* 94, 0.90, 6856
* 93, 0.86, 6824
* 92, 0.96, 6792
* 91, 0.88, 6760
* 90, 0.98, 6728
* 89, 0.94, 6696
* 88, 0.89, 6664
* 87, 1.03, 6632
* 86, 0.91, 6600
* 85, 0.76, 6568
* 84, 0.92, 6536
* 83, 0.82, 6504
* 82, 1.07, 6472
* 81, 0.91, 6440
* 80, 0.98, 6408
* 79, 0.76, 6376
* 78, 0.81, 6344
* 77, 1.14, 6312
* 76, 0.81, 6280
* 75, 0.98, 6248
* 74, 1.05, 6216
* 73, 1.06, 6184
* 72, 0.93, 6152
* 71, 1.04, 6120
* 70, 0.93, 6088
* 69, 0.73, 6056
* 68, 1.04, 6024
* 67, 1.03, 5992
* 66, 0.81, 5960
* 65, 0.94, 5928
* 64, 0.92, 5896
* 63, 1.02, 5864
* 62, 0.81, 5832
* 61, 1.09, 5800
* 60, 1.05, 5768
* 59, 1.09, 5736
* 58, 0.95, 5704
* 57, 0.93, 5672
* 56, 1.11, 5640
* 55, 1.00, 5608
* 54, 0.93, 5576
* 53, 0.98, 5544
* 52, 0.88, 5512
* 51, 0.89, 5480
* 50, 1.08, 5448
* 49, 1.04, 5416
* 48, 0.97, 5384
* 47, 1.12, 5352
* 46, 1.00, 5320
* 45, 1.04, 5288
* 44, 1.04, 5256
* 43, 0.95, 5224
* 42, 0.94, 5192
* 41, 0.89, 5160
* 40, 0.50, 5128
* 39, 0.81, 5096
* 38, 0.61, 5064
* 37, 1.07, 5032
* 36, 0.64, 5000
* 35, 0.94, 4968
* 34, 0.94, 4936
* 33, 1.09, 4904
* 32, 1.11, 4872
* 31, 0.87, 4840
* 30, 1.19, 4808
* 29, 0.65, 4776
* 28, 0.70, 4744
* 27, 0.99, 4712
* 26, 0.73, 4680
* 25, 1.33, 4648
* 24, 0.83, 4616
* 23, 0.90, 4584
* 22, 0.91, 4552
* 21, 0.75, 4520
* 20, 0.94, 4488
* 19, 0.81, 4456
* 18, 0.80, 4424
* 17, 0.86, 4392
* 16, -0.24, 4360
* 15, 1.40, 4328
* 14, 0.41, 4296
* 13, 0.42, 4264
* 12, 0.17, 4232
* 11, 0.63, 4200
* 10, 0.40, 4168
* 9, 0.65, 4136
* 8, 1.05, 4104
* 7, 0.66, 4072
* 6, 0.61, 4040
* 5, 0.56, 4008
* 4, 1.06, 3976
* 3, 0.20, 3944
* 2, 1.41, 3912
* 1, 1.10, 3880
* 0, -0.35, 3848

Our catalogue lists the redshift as 0.163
